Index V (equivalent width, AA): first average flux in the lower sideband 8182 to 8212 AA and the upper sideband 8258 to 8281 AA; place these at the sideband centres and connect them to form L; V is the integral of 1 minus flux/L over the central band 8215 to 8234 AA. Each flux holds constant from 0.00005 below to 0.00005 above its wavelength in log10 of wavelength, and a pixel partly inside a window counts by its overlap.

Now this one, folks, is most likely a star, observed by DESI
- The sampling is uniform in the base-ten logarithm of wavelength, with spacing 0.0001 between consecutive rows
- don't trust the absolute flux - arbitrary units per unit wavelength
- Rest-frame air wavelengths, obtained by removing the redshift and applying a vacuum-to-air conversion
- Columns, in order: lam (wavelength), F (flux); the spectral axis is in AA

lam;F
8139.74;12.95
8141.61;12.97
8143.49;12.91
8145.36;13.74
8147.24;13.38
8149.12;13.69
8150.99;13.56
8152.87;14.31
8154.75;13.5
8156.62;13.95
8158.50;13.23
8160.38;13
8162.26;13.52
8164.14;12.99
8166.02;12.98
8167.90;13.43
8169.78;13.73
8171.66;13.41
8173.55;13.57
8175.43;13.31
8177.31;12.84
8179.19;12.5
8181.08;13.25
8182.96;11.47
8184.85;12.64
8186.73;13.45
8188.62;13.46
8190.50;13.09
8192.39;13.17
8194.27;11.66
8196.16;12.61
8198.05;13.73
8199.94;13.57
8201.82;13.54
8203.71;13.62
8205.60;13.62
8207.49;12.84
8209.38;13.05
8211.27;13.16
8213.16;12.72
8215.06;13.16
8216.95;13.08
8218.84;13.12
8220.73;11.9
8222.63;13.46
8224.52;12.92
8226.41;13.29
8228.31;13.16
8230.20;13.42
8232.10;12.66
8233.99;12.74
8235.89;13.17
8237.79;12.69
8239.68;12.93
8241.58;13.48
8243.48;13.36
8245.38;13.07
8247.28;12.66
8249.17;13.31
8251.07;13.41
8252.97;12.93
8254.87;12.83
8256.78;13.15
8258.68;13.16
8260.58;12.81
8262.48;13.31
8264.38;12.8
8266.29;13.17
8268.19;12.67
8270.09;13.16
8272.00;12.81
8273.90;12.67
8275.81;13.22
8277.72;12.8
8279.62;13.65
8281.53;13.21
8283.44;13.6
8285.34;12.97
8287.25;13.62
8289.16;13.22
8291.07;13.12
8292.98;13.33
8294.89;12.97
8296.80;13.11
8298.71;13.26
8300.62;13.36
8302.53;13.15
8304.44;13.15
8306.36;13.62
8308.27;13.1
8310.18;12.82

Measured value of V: 0.1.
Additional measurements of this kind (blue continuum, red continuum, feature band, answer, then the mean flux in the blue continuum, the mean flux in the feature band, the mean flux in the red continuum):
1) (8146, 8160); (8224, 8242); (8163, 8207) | 0.92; 13.6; 13.1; 13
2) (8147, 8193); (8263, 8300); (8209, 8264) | 0.60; 13.3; 13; 13.1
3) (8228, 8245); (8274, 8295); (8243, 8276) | 0.31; 13.1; 13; 13.2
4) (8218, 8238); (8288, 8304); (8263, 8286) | 0.10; 13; 13.1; 13.2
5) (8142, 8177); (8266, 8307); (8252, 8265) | 0.22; 13.4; 13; 13.2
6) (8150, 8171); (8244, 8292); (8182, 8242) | 1.26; 13.5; 13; 13.1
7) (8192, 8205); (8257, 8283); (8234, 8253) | -0.01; 13.1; 13.1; 13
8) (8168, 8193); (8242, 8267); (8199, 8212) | -0.27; 13.1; 13.4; 13.1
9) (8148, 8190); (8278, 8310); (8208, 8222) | 0.39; 13.3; 12.9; 13.3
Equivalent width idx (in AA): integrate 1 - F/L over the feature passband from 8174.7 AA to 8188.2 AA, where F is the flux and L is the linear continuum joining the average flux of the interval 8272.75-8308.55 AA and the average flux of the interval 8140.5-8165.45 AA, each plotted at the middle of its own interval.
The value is 0.6 AA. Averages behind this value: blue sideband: 13.4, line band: 12.8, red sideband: 13.2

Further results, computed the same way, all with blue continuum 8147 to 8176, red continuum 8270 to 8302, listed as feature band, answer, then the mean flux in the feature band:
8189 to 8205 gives 0.3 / 13.2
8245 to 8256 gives 0.2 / 13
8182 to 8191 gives 0.4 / 12.8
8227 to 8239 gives 0.3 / 13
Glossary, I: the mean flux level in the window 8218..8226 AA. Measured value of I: 12.9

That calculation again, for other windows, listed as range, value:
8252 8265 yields 13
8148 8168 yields 13.5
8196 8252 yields 13.1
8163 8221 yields 13.1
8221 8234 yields 13.1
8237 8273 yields 13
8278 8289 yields 13.4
